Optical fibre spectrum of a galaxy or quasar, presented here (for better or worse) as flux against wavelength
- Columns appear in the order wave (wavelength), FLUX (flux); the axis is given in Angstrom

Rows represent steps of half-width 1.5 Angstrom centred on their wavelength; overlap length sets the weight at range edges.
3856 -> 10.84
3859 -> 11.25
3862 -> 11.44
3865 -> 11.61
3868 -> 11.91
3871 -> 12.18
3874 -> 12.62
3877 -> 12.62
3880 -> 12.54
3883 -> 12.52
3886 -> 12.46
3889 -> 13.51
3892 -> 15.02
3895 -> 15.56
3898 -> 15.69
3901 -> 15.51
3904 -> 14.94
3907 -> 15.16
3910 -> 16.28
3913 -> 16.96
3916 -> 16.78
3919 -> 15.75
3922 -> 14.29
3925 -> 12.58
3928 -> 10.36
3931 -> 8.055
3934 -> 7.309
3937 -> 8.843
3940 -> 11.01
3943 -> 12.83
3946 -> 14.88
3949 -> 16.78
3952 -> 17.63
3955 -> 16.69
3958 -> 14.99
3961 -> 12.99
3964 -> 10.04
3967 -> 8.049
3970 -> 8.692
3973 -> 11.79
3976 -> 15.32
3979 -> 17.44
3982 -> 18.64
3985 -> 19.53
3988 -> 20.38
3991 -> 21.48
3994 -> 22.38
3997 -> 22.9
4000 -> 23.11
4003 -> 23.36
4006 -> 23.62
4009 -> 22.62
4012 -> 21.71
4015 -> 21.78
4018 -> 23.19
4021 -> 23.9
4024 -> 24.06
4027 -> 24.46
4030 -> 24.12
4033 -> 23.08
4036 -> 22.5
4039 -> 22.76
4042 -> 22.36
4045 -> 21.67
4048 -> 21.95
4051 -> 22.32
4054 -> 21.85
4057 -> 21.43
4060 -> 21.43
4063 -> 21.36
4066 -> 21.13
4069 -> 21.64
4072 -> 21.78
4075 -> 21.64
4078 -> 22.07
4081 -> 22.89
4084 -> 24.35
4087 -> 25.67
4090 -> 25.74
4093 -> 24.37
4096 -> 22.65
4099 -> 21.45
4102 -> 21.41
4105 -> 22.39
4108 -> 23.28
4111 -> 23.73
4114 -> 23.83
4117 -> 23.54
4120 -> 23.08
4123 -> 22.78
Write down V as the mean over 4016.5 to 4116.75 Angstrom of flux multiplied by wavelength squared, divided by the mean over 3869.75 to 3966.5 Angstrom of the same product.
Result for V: 1.81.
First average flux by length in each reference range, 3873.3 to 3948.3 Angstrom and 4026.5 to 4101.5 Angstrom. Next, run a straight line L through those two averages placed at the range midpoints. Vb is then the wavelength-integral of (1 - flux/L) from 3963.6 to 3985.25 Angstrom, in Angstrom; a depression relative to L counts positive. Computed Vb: 4.8 Angstrom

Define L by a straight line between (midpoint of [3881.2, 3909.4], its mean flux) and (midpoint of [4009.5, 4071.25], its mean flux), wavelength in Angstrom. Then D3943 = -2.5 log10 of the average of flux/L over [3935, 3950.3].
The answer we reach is 0.33 mag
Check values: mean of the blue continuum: 14.5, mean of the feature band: 12.6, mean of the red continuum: 22.4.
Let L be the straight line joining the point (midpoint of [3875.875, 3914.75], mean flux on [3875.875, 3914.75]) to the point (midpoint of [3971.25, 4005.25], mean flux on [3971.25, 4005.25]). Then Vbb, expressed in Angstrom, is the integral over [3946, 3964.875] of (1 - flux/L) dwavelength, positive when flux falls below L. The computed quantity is 3.0 Angstrom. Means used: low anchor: 14.6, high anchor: 19.7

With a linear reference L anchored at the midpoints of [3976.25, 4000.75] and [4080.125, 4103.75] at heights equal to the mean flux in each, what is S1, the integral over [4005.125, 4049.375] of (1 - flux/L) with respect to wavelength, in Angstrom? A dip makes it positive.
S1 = -2.8 Angstrom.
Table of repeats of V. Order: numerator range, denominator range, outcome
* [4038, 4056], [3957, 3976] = 2.03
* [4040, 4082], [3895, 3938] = 1.73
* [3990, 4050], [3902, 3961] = 1.73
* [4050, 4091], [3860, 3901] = 1.89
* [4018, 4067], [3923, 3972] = 1.97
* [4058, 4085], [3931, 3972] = 1.91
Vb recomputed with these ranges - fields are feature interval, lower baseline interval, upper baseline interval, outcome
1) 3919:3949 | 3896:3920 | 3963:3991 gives 7.5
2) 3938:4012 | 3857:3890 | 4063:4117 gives 1.6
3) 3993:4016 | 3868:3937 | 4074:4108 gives -4.9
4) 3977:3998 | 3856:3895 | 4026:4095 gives -1.7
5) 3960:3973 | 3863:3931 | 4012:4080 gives 5.7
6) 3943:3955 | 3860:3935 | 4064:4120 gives -0.1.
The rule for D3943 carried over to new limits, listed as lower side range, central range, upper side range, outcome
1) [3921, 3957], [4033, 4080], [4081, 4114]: -0.07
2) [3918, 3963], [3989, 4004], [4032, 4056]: -0.24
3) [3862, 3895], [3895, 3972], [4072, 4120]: 0.14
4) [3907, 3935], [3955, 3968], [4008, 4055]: 0.34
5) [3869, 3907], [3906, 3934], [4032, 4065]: 0.13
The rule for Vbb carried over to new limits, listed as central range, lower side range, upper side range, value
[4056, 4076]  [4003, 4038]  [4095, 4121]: 1.31 Angstrom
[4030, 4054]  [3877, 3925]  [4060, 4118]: -1.90 Angstrom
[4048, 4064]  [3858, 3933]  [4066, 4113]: -0.30 Angstrom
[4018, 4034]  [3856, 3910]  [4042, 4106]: -2.97 Angstrom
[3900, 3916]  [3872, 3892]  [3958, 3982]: -3.84 Angstrom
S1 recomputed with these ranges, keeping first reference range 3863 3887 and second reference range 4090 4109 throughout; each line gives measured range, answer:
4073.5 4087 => -0.70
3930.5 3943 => 4.82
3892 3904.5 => -1.91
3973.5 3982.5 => 0.40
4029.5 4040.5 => -1.80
